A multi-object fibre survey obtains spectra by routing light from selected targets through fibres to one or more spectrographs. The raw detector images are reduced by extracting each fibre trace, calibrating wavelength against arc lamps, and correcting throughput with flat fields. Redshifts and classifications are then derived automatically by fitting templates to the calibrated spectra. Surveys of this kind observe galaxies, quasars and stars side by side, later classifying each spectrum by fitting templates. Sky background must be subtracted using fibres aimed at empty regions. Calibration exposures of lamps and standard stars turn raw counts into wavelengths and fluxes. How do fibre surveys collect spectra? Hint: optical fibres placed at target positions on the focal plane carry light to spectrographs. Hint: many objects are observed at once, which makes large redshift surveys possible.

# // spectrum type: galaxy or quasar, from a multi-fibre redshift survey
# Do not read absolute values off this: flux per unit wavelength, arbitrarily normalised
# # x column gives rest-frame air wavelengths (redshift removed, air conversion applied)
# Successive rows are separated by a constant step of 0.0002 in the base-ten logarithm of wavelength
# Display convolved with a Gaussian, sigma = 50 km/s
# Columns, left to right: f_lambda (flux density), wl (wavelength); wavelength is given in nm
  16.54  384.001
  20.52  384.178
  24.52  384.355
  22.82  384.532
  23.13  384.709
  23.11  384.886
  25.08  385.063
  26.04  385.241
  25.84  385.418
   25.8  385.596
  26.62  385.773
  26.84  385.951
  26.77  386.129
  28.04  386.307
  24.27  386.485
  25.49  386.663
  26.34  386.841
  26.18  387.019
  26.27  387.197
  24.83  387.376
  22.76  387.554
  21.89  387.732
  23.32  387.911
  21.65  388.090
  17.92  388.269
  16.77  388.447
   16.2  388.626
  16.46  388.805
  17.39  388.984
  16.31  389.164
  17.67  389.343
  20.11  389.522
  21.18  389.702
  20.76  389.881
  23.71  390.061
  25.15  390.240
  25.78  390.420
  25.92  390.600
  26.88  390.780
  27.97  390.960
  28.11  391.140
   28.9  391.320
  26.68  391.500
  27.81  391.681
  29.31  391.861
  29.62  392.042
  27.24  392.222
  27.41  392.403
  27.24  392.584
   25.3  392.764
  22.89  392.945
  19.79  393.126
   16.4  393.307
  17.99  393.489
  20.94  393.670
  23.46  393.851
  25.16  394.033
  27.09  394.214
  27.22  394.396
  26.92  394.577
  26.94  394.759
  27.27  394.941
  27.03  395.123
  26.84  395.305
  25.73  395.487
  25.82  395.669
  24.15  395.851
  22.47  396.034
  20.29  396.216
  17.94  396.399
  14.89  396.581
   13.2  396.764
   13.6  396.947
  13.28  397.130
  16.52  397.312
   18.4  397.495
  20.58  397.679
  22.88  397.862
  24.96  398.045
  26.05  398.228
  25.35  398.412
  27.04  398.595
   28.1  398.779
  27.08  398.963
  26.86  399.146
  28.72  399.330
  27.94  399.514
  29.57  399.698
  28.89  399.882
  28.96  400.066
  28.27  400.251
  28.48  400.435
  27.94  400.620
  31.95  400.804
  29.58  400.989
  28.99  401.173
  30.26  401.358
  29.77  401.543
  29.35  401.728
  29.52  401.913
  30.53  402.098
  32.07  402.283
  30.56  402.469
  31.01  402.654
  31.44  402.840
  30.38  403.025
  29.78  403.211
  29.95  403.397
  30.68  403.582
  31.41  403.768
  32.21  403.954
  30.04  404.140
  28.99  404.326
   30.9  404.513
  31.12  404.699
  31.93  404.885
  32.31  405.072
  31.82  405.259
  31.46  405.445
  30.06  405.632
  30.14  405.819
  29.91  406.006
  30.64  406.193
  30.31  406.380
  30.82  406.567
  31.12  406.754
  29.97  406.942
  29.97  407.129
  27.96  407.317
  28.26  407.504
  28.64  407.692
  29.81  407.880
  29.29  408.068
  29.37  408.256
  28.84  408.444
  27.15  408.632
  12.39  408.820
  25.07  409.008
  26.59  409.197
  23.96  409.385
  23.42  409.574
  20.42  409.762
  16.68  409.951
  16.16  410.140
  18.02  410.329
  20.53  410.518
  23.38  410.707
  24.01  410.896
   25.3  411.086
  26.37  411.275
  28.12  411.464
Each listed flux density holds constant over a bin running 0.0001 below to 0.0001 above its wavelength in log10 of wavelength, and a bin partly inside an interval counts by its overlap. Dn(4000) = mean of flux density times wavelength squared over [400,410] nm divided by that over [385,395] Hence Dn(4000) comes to 1.3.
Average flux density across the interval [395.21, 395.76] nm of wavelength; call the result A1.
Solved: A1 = 26.2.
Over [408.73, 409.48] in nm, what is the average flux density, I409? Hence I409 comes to 22.1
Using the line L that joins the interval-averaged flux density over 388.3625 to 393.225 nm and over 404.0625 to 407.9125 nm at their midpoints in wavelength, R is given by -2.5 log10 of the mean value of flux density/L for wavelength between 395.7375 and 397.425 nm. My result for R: 0.44 mag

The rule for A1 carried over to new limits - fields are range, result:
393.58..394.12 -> 23.2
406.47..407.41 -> 30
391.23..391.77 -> 27.8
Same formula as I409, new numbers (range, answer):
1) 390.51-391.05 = 26.9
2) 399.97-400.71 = 28.4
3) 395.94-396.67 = 18.9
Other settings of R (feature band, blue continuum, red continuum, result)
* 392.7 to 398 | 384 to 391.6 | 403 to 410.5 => 0.16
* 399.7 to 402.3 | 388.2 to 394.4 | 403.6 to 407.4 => -0.05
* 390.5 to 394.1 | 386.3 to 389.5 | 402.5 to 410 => -0.09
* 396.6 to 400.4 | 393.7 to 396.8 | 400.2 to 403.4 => 0.14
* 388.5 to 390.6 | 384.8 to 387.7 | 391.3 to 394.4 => 0.24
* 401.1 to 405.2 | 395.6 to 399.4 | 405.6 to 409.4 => -0.20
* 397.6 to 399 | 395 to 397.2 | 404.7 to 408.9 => -0.13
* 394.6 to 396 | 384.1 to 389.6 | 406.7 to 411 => -0.11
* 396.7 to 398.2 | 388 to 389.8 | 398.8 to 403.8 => 0.38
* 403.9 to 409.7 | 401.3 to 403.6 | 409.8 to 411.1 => -0.16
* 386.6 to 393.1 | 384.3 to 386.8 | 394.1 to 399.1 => 0.03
